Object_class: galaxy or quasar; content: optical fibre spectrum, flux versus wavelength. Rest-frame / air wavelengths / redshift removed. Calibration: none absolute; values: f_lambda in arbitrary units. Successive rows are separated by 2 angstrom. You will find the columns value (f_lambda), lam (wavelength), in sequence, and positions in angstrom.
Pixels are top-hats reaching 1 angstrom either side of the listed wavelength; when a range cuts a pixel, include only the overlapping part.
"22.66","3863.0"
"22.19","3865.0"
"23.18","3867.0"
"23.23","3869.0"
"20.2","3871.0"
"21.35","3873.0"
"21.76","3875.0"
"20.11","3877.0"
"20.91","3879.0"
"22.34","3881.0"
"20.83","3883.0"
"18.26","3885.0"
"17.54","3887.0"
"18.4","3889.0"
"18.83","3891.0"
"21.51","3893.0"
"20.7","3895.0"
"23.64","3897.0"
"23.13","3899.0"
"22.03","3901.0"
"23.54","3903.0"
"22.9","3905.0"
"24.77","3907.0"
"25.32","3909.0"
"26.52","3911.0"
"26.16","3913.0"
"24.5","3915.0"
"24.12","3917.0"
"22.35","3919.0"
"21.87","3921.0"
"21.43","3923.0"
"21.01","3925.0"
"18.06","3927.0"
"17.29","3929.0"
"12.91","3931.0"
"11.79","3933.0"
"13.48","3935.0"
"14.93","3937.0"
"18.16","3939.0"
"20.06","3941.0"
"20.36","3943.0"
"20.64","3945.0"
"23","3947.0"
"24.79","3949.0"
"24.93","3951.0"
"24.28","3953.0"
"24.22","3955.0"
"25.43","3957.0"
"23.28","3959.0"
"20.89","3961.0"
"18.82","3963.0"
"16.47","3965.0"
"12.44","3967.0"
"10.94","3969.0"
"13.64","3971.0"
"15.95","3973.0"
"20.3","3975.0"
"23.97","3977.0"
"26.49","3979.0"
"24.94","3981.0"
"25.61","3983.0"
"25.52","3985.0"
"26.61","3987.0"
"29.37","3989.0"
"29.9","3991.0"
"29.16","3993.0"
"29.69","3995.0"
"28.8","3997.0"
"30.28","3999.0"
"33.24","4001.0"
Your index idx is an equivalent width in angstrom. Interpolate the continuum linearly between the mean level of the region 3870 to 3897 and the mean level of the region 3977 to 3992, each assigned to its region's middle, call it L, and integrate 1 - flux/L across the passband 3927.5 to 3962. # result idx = 6.1 angstrom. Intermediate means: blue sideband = 20.3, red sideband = 26.7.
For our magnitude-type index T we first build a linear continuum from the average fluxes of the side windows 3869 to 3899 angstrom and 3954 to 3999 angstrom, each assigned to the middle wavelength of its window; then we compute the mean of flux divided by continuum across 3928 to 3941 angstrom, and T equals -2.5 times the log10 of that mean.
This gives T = 0.40 mag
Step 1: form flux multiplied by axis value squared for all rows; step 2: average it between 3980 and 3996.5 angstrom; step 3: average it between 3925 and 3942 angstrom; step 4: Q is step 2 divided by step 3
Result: 1.8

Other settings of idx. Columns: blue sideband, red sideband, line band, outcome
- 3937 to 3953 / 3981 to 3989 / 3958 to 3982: 5.35 angstrom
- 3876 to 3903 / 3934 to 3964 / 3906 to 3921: -2.67 angstrom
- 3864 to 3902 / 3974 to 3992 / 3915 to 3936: 3.93 angstrom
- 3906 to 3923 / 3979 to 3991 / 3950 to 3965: 1.79 angstrom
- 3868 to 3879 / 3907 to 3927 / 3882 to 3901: 1.54 angstrom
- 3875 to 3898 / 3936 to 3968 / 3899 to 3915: -3.04 angstrom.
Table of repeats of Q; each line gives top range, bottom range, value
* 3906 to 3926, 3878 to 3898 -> 1.19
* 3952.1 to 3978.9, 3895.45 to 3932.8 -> 0.91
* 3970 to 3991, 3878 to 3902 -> 1.19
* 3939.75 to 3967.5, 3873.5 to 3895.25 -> 1.11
